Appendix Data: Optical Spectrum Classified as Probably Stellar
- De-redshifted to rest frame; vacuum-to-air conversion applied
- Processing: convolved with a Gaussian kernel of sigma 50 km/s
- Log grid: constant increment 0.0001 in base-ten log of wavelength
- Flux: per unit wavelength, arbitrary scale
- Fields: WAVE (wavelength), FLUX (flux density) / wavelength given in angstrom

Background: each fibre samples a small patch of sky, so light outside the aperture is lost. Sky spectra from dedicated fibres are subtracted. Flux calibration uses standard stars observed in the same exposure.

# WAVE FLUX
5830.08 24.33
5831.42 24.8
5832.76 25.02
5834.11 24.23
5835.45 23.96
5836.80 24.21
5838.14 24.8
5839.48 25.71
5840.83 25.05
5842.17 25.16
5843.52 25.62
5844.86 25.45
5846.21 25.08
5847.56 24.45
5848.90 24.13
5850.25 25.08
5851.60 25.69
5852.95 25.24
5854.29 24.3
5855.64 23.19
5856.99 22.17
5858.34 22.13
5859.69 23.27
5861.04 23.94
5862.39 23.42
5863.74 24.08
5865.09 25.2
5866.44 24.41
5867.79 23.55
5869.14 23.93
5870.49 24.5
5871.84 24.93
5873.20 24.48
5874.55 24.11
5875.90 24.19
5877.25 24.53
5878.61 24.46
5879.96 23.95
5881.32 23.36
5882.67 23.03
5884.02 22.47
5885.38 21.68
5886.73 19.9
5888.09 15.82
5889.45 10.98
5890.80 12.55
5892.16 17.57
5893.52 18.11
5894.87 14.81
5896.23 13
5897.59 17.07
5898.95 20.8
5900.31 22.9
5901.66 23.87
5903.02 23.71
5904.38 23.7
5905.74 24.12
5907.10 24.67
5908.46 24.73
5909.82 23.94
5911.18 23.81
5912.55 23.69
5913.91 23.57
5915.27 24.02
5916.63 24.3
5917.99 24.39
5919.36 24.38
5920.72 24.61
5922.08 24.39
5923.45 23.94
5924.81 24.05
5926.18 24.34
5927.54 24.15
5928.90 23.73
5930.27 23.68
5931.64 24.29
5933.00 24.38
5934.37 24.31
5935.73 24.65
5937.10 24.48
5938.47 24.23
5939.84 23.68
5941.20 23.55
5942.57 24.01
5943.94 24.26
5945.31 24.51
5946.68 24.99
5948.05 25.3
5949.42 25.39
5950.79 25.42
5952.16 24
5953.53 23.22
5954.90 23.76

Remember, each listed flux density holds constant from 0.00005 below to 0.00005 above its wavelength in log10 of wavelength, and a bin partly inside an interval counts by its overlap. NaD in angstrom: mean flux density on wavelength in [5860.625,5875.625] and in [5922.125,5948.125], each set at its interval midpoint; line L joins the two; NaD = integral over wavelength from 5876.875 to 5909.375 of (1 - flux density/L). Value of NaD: 5.0 angstrom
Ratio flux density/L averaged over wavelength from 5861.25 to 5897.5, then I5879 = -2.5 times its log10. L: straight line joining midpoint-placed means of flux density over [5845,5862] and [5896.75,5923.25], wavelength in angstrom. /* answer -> 0.12 mag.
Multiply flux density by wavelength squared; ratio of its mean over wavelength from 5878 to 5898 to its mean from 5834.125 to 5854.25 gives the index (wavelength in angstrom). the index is 0.76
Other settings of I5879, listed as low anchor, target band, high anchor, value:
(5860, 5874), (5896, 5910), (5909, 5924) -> 0.087 mag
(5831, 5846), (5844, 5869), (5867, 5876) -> 0.018 mag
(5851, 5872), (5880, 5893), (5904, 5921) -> 0.265 mag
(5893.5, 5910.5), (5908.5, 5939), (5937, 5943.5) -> -0.063 mag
